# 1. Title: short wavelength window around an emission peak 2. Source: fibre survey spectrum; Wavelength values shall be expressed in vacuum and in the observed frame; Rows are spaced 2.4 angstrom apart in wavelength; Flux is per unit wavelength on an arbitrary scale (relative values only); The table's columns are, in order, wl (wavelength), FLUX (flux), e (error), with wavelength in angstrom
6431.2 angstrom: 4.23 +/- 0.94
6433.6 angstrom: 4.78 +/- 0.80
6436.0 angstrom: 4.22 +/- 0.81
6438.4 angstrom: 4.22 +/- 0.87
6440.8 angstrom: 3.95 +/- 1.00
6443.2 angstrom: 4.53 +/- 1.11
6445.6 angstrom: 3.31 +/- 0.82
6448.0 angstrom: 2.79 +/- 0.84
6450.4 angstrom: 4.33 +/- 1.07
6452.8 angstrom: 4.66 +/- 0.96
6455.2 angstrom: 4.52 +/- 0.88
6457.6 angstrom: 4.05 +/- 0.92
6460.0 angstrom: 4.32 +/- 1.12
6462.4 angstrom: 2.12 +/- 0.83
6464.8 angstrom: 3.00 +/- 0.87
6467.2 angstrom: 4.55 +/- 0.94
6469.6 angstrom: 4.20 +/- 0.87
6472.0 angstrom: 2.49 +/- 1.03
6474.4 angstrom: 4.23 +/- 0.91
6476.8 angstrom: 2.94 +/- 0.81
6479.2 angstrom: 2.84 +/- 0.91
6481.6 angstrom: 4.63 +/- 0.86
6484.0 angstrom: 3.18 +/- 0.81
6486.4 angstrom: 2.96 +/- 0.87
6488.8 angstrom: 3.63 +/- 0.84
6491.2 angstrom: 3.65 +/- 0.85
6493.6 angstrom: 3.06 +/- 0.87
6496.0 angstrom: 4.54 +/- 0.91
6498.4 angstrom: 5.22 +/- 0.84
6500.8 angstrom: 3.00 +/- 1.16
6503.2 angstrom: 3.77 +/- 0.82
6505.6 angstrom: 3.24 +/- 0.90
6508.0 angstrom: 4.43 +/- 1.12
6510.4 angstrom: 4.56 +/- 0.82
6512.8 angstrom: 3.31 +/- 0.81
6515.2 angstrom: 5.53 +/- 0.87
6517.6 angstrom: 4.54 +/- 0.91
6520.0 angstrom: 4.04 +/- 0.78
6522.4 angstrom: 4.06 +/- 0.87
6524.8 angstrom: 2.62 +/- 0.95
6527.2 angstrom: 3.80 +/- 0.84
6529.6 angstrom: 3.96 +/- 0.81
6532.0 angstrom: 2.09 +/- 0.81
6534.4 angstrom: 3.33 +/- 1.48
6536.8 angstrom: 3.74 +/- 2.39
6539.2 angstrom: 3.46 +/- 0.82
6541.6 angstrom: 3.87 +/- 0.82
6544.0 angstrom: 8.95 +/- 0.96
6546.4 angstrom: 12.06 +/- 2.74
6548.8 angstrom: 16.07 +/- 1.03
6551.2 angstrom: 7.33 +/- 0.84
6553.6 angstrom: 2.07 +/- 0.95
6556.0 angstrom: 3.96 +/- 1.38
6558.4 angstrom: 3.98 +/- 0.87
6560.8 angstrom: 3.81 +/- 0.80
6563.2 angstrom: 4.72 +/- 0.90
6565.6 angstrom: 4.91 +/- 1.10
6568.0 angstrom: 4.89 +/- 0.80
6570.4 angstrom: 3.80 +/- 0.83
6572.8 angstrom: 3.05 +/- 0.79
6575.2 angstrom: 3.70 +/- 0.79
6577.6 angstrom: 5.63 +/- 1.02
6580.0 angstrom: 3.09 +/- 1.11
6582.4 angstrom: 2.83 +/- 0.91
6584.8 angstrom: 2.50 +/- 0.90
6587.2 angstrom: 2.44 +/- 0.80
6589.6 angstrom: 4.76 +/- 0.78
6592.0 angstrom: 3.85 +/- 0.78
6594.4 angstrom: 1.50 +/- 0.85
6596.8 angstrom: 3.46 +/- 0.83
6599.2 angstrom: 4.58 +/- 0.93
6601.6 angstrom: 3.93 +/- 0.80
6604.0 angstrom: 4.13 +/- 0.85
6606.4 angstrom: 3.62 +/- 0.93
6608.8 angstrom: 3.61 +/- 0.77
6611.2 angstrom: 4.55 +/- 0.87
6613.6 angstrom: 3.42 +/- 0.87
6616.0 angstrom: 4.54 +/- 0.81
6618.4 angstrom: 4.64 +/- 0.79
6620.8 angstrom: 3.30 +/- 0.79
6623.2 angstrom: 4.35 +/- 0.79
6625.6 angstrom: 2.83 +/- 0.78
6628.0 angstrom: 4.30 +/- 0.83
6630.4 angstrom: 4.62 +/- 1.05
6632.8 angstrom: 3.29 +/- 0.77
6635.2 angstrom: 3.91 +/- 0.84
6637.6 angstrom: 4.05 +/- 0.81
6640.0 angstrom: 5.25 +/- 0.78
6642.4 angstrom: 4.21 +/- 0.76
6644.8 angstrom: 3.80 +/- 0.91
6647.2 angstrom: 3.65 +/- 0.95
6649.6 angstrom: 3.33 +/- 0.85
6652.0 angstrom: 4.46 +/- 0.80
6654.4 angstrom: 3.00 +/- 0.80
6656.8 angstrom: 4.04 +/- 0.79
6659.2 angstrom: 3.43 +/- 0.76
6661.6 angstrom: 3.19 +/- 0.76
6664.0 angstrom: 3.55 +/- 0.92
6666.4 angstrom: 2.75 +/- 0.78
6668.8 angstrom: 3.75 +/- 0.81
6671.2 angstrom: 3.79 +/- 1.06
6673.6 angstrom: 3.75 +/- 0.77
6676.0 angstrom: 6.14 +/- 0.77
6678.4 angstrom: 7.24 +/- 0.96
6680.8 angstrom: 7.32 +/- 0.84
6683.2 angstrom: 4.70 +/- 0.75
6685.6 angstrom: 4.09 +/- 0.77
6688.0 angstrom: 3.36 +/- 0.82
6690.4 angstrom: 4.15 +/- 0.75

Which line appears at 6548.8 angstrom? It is H-beta 4861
